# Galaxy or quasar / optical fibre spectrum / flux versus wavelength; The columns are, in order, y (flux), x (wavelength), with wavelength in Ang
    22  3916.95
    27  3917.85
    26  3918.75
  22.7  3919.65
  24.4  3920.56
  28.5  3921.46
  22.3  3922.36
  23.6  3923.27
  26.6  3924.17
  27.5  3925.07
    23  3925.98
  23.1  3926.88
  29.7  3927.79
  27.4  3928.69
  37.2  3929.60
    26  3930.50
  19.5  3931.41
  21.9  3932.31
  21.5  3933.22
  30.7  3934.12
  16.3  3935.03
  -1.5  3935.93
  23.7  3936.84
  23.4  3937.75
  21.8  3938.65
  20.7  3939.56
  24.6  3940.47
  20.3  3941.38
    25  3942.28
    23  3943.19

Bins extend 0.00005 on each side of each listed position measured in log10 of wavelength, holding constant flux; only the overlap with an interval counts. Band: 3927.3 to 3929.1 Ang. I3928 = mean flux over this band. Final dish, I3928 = 28.5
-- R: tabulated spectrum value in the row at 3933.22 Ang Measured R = 21.5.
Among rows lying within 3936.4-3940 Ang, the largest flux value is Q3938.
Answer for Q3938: 23.7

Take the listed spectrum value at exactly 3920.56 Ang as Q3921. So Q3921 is 24.4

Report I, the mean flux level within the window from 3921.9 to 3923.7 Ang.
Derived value 22.9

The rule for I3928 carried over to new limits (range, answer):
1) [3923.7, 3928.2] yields 25.9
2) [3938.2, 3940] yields 21.3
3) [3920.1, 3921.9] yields 26.4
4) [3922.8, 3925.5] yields 25.9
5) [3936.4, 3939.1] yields 23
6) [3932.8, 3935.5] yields 22.7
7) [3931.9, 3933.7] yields 21.9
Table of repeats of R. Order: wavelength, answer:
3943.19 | 23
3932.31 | 21.9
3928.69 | 27.4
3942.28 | 25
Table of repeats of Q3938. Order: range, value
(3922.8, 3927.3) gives 27.5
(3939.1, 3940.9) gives 24.6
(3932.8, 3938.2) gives 30.7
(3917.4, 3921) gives 27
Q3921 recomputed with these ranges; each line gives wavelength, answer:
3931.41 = 19.5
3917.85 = 27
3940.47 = 24.6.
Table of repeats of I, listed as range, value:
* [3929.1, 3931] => 31.1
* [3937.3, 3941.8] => 22.2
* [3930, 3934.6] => 24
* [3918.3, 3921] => 24.3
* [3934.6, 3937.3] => 12.8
